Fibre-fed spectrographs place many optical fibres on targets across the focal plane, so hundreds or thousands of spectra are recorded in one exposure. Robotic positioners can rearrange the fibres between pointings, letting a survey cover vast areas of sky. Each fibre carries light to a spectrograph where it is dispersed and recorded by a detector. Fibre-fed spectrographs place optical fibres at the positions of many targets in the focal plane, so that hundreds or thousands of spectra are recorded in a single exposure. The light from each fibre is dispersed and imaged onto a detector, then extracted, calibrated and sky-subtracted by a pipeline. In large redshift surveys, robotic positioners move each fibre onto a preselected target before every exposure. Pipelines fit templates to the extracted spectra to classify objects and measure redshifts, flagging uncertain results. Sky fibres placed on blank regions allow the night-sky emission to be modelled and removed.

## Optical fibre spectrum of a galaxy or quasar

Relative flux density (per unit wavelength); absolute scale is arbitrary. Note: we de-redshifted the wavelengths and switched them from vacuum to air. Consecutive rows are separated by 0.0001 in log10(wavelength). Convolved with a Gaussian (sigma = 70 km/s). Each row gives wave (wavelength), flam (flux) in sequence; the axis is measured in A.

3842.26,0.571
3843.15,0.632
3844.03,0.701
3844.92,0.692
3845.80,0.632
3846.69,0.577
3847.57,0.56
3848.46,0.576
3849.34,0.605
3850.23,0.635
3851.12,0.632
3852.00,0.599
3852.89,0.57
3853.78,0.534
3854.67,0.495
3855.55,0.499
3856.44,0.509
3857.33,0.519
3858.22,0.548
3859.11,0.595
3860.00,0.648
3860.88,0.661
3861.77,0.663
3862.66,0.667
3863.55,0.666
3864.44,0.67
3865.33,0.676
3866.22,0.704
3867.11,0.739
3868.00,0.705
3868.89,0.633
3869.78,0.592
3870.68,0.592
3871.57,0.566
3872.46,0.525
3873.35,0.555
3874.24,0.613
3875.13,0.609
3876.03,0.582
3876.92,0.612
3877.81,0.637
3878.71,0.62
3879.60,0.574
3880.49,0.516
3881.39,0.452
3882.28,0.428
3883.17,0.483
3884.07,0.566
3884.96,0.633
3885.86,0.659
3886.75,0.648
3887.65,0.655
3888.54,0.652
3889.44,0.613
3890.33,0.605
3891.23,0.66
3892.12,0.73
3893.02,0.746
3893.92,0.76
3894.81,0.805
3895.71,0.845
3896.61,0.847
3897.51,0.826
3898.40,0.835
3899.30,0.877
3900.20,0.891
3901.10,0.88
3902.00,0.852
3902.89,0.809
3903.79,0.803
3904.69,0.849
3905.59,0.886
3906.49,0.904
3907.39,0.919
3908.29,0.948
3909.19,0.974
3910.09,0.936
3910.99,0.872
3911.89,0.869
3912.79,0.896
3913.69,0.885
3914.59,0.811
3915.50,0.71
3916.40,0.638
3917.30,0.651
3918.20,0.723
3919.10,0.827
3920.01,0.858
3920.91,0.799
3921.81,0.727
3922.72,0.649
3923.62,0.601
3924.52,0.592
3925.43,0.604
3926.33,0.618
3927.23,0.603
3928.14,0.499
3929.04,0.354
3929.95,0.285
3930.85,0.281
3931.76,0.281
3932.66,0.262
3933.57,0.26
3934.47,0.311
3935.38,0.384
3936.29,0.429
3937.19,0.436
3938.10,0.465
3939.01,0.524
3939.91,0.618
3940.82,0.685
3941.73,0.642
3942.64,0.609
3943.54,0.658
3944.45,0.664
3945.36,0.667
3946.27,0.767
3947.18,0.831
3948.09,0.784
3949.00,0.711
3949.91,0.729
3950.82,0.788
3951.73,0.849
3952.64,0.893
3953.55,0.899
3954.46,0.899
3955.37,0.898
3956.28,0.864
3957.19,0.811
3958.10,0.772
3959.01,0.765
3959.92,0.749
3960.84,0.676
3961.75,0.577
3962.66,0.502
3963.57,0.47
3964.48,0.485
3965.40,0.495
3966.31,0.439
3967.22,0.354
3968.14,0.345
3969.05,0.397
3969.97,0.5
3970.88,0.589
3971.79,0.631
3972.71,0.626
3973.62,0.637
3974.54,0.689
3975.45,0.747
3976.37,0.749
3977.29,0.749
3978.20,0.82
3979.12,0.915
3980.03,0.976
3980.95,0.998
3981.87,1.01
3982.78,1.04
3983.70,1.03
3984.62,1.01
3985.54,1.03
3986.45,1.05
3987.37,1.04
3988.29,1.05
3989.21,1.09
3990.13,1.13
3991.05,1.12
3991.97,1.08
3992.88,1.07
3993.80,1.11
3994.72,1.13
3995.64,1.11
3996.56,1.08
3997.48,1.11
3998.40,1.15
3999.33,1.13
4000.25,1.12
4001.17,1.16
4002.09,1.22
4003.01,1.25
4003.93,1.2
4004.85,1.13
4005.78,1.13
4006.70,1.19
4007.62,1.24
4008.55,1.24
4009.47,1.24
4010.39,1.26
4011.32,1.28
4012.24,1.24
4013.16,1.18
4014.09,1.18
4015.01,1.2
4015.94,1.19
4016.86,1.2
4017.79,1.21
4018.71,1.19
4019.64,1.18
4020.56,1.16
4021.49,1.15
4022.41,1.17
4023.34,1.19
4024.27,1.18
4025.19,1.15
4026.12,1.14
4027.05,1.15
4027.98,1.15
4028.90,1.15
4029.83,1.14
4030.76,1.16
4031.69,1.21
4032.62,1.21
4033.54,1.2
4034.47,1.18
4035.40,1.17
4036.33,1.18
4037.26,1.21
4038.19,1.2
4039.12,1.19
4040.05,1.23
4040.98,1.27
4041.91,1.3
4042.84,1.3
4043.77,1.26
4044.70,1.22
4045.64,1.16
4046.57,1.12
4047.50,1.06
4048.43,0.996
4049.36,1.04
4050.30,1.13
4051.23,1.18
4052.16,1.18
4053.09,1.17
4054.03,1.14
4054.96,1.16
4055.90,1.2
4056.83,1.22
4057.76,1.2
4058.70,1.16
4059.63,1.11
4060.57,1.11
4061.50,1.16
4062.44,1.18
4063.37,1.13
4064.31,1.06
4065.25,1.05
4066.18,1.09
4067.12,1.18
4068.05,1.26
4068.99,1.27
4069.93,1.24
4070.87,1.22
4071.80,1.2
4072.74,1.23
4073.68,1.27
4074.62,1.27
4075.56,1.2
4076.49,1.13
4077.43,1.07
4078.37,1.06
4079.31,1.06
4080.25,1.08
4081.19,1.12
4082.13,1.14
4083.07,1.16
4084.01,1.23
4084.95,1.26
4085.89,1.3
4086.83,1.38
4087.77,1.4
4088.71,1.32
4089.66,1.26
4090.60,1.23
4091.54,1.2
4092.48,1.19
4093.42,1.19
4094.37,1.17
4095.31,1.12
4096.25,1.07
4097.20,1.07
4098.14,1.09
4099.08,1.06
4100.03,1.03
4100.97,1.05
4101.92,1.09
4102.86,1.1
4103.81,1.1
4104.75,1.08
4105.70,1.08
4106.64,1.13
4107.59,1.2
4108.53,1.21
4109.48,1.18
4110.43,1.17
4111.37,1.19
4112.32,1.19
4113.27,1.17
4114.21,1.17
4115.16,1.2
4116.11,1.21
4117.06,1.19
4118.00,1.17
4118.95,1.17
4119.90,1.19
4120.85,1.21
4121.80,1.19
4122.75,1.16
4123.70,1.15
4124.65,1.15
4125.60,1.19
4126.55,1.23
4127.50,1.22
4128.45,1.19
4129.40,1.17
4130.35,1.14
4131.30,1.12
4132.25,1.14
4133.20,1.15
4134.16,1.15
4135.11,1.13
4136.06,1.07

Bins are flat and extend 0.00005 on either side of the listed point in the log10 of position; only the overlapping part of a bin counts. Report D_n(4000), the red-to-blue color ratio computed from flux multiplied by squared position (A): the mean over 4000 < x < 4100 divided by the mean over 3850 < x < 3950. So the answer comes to 1.95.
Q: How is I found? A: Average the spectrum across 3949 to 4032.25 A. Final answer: 0.971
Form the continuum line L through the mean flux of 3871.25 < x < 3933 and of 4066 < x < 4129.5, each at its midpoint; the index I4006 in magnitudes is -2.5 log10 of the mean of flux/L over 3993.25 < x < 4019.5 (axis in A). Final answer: -0.24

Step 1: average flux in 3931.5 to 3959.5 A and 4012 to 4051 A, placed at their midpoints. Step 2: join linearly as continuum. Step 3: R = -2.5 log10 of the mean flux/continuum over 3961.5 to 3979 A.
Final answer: 0.37 mag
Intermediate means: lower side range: 0.653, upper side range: 1.18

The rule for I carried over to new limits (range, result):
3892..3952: 0.695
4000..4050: 1.19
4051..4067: 1.15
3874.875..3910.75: 0.73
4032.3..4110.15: 1.17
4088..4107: 1.13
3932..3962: 0.661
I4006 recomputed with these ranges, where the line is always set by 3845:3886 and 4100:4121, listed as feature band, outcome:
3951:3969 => 0.21 mag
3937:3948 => 0.20 mag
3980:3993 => -0.20 mag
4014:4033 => -0.22 mag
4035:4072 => -0.15 mag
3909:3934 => 0.12 mag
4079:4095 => -0.11 mag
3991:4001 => -0.24 mag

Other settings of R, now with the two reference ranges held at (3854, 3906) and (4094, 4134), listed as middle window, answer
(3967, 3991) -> 0.06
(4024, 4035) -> -0.20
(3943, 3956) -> 0.03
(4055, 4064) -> -0.12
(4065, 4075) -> -0.15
